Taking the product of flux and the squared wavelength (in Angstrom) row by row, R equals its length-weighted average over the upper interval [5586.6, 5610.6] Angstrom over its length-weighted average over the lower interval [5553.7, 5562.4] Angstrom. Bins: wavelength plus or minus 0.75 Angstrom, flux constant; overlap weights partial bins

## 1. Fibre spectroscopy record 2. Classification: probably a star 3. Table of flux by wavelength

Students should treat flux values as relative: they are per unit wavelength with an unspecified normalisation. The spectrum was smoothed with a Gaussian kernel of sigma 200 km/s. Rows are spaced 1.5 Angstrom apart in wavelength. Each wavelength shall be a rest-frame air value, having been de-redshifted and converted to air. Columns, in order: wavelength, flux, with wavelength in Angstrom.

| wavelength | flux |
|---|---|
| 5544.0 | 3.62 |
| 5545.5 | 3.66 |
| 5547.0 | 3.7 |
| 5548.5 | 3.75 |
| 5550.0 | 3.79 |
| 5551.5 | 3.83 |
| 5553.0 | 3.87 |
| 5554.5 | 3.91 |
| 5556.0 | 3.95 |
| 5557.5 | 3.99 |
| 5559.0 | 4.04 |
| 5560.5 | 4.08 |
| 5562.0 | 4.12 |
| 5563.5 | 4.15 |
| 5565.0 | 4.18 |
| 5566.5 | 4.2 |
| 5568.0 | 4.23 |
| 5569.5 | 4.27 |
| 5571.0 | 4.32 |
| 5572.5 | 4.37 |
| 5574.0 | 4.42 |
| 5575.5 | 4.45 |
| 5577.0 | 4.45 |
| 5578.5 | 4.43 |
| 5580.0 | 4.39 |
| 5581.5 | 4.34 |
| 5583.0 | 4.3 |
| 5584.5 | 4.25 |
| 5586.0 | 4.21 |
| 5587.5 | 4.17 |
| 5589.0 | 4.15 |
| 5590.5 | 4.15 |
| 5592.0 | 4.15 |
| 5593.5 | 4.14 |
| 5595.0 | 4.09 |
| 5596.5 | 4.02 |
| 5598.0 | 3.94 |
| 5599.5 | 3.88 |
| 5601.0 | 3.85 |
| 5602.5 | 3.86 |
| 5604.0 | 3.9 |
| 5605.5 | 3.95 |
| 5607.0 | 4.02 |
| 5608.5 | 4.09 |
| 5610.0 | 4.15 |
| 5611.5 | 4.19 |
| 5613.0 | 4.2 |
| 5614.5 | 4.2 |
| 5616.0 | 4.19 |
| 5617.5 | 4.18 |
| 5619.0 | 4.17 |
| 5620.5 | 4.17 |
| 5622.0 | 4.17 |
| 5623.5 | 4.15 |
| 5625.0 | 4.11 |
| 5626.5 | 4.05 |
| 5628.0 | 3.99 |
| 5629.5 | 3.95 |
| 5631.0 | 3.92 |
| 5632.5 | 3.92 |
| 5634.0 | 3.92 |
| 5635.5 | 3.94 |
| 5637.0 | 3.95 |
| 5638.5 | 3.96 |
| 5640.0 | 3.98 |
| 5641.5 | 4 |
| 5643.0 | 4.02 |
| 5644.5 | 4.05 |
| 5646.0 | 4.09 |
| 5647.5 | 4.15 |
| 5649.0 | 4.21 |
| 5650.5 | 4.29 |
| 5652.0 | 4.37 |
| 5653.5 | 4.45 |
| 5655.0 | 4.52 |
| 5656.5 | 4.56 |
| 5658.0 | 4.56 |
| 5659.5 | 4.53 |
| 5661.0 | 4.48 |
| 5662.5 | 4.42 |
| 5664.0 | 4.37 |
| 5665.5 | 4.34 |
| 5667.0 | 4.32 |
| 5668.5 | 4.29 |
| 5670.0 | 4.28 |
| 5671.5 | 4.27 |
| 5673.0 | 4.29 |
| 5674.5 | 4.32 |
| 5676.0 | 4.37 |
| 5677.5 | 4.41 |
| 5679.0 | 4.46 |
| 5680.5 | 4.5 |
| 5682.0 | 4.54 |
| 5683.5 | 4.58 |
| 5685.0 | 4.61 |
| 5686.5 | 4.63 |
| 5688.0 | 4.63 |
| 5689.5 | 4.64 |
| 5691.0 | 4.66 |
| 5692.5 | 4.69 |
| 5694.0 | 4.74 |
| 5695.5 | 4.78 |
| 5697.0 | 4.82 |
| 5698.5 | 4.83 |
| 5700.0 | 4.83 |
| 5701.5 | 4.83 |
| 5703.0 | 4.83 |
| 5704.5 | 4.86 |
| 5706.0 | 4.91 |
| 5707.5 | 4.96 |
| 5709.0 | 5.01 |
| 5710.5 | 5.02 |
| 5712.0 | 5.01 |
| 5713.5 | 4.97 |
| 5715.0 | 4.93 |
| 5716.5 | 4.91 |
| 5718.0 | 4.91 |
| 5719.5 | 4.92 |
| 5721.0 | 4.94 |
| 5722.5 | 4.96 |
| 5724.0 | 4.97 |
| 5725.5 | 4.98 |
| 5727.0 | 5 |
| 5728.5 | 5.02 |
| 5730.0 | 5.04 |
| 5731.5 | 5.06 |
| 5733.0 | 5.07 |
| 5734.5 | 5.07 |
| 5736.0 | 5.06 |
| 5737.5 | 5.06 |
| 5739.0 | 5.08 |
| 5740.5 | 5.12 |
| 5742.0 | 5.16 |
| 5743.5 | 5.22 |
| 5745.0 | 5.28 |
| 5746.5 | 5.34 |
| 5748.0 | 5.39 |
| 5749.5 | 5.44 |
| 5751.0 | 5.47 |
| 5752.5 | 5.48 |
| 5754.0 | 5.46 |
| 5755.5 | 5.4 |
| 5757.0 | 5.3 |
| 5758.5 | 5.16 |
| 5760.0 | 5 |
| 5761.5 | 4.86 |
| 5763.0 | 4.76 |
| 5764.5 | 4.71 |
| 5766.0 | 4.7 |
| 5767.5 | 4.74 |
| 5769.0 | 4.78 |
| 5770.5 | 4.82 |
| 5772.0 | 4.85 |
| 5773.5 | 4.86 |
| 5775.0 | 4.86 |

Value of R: 1.02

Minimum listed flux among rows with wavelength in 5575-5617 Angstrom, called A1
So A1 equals 3.85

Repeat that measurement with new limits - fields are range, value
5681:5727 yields 4.54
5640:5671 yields 3.98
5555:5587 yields 3.95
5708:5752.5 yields 4.91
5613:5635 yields 3.92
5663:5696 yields 4.27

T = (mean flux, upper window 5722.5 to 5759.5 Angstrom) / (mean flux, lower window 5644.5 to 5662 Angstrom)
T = 1.2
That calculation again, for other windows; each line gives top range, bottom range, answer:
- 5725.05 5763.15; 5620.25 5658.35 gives 1.25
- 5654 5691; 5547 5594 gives 1.07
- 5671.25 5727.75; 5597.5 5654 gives 1.17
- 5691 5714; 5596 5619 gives 1.20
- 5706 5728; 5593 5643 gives 1.23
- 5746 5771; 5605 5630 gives 1.24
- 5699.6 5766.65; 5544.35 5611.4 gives 1.24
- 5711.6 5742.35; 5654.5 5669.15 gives 1.13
